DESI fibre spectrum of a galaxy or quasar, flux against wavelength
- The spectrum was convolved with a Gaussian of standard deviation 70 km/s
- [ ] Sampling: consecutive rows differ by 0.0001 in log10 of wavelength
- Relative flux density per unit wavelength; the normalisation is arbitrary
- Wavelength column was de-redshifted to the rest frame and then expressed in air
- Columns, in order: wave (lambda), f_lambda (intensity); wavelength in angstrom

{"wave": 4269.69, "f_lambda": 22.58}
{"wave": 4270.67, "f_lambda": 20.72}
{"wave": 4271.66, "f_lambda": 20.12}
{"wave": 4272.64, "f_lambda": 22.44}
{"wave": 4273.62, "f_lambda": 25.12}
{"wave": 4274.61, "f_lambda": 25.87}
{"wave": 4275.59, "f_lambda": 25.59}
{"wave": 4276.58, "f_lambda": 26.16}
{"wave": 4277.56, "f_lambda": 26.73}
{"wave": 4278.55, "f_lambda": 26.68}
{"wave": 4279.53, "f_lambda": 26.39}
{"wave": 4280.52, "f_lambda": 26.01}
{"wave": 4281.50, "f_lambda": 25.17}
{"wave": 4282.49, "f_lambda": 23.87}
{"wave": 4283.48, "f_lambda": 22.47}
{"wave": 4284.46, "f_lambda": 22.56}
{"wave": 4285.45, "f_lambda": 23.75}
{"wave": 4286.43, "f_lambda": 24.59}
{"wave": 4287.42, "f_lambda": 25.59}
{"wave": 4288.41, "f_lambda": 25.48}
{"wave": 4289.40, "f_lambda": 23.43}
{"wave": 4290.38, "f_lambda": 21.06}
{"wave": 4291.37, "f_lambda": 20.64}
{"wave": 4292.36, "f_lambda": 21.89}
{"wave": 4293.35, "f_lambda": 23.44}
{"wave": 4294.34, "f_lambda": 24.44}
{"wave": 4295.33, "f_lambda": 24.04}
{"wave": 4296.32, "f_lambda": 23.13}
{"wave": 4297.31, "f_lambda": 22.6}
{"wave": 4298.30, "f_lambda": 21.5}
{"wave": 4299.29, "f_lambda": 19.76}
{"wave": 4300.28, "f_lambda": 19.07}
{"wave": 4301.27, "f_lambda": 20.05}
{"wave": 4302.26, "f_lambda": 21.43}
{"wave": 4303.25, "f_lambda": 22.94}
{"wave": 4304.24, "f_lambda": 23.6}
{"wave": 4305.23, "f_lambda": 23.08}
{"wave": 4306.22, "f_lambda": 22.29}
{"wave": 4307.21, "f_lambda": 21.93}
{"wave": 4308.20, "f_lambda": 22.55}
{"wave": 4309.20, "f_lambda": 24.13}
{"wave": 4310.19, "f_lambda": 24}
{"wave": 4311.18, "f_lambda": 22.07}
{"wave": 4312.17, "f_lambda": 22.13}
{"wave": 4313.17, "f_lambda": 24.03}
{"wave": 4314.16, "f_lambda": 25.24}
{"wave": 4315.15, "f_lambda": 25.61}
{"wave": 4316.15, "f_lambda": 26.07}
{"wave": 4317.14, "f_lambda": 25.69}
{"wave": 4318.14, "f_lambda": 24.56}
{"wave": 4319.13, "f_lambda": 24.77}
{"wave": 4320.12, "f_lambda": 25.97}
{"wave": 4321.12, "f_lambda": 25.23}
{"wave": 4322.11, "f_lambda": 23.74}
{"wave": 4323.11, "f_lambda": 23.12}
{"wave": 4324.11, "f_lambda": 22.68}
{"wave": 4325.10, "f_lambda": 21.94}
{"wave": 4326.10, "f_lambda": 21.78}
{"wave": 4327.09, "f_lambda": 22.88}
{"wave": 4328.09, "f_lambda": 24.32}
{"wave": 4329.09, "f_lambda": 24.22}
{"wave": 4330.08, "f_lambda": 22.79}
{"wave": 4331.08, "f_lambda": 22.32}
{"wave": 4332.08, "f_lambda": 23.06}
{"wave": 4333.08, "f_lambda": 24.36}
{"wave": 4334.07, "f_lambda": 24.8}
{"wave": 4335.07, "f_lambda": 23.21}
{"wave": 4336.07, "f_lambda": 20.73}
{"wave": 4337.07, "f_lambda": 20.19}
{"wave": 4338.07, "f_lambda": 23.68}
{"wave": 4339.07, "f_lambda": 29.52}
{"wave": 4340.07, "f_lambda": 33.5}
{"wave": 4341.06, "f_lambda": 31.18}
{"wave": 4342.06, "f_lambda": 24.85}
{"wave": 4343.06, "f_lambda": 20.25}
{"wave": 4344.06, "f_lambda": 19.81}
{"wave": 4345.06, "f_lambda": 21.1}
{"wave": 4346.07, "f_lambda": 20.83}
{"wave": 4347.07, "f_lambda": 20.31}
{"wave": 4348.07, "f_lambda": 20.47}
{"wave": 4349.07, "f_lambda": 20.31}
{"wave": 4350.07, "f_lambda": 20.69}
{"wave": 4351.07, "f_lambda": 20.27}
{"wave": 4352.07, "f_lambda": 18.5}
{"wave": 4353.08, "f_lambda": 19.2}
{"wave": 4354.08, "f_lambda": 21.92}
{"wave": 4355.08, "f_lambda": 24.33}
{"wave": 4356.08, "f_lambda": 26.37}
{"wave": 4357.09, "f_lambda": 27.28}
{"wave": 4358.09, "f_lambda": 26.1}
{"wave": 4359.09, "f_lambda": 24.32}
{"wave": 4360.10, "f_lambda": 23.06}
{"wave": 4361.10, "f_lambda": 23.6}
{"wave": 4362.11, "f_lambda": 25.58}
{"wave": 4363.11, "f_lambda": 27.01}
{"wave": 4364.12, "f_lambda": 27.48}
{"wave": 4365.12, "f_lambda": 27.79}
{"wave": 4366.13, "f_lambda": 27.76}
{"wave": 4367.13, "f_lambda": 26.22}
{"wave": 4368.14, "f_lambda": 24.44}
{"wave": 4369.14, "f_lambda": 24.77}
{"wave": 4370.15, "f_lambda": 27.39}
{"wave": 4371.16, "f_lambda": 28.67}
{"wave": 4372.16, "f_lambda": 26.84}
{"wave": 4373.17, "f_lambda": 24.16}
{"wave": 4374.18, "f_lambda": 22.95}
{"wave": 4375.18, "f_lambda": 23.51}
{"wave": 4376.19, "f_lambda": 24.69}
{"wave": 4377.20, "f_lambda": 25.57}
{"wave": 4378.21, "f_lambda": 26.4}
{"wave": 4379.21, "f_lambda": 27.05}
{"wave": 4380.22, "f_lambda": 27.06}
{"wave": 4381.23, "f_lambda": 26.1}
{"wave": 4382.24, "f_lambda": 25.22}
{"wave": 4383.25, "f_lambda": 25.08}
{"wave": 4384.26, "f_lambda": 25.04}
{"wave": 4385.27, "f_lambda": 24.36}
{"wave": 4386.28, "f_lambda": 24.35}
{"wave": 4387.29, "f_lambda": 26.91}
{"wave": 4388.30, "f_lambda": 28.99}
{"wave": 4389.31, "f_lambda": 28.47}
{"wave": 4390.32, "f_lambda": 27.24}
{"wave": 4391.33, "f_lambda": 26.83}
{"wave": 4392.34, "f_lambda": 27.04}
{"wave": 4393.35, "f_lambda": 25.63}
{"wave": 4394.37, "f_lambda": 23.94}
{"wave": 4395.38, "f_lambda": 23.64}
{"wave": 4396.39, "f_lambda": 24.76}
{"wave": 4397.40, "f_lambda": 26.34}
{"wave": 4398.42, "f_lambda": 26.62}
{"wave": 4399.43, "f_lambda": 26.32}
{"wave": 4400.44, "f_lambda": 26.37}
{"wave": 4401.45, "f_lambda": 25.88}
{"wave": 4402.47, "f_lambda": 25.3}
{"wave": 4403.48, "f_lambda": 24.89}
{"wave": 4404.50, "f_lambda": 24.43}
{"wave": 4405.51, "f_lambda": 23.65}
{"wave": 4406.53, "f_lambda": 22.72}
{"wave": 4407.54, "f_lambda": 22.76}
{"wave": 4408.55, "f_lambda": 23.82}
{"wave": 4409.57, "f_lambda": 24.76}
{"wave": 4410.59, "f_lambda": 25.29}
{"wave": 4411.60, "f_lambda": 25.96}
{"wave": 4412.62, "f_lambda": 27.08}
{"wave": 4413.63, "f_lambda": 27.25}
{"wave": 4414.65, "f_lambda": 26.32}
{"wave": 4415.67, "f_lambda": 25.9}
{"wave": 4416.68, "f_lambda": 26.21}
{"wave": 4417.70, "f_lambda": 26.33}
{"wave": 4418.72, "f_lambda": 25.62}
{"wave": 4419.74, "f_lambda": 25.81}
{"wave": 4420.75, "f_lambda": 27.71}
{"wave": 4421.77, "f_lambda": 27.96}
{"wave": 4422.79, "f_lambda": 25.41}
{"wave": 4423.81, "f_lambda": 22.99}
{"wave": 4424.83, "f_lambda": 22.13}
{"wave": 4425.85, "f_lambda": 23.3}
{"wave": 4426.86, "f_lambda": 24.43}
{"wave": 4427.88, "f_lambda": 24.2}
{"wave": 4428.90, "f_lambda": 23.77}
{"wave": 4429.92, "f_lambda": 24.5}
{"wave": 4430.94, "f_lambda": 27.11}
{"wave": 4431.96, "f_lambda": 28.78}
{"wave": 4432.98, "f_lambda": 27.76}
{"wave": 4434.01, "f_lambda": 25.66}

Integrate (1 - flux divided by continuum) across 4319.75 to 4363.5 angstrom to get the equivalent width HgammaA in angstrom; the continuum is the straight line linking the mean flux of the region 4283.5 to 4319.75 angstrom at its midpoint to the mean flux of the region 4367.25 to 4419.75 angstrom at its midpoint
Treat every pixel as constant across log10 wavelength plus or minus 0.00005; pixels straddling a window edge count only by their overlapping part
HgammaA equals 1.4 angstrom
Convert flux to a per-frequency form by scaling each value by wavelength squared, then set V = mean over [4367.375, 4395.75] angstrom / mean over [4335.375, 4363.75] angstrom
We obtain 1.1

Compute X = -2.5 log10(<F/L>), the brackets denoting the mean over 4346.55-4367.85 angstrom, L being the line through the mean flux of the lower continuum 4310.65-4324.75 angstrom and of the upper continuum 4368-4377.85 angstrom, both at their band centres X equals 0.06 mag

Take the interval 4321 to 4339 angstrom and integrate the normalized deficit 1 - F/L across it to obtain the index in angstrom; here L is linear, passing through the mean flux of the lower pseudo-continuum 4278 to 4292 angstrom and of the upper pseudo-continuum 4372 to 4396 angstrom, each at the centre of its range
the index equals 1.2 angstrom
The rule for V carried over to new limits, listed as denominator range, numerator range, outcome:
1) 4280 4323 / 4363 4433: 1.15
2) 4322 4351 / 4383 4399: 1.15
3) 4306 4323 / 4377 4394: 1.13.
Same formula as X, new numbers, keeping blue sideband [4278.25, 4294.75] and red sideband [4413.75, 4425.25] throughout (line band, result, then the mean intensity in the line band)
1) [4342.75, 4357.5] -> 0.16 mag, 21.4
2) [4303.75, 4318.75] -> 0.02 mag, 23.8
